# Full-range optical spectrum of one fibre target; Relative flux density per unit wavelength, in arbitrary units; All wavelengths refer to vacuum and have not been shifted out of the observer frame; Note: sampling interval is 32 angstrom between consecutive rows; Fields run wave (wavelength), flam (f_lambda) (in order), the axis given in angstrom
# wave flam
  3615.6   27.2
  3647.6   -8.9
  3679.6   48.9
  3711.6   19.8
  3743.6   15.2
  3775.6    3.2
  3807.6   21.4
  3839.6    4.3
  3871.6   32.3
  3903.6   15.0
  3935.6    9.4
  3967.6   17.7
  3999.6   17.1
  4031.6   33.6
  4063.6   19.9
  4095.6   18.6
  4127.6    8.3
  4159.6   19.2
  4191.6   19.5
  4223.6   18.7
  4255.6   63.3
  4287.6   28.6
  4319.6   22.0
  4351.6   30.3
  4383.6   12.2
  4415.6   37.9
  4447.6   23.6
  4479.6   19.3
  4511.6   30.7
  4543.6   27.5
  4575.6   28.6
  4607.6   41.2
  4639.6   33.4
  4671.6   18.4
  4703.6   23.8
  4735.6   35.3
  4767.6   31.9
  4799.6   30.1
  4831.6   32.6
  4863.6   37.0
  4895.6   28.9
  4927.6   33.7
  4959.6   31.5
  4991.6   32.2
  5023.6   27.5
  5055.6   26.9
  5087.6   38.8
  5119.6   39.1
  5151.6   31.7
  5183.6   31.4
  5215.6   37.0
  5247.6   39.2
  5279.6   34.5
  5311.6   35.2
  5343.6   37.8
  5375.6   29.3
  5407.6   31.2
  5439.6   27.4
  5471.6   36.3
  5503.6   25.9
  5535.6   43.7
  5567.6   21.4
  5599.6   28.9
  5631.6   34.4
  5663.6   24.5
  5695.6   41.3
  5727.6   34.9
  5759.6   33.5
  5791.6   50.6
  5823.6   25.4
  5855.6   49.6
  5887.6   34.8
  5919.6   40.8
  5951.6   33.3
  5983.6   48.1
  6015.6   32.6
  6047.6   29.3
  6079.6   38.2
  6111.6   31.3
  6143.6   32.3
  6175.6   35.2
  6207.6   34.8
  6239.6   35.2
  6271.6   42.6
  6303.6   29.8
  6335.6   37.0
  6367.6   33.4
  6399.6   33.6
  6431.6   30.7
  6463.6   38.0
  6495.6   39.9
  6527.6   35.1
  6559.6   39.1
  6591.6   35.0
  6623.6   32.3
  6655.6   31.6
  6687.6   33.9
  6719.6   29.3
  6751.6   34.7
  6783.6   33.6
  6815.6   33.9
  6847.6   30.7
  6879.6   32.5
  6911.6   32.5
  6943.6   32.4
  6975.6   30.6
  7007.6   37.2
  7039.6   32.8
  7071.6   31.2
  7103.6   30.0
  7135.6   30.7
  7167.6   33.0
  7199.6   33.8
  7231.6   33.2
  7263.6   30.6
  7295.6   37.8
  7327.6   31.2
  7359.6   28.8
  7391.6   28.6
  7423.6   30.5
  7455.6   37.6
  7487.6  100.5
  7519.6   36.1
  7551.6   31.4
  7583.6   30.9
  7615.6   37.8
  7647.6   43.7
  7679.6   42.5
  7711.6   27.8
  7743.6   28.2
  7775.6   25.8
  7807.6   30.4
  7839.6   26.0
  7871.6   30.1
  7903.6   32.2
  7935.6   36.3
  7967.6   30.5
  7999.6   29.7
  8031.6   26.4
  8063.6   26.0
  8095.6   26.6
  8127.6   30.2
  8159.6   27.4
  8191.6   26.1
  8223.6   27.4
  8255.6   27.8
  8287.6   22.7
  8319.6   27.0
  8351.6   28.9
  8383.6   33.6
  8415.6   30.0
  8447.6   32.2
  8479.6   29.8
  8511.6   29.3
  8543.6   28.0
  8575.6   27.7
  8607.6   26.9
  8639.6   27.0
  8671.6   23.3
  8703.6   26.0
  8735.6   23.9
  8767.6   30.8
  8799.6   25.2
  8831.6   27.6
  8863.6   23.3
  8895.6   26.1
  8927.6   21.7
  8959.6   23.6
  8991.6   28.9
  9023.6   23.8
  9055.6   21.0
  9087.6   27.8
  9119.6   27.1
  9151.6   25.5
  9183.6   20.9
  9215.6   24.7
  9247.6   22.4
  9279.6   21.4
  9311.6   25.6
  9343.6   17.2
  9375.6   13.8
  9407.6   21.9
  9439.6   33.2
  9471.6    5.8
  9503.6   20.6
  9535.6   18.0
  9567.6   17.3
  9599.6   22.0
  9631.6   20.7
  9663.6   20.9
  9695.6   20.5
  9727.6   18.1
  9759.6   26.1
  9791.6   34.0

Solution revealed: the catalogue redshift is 0.14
